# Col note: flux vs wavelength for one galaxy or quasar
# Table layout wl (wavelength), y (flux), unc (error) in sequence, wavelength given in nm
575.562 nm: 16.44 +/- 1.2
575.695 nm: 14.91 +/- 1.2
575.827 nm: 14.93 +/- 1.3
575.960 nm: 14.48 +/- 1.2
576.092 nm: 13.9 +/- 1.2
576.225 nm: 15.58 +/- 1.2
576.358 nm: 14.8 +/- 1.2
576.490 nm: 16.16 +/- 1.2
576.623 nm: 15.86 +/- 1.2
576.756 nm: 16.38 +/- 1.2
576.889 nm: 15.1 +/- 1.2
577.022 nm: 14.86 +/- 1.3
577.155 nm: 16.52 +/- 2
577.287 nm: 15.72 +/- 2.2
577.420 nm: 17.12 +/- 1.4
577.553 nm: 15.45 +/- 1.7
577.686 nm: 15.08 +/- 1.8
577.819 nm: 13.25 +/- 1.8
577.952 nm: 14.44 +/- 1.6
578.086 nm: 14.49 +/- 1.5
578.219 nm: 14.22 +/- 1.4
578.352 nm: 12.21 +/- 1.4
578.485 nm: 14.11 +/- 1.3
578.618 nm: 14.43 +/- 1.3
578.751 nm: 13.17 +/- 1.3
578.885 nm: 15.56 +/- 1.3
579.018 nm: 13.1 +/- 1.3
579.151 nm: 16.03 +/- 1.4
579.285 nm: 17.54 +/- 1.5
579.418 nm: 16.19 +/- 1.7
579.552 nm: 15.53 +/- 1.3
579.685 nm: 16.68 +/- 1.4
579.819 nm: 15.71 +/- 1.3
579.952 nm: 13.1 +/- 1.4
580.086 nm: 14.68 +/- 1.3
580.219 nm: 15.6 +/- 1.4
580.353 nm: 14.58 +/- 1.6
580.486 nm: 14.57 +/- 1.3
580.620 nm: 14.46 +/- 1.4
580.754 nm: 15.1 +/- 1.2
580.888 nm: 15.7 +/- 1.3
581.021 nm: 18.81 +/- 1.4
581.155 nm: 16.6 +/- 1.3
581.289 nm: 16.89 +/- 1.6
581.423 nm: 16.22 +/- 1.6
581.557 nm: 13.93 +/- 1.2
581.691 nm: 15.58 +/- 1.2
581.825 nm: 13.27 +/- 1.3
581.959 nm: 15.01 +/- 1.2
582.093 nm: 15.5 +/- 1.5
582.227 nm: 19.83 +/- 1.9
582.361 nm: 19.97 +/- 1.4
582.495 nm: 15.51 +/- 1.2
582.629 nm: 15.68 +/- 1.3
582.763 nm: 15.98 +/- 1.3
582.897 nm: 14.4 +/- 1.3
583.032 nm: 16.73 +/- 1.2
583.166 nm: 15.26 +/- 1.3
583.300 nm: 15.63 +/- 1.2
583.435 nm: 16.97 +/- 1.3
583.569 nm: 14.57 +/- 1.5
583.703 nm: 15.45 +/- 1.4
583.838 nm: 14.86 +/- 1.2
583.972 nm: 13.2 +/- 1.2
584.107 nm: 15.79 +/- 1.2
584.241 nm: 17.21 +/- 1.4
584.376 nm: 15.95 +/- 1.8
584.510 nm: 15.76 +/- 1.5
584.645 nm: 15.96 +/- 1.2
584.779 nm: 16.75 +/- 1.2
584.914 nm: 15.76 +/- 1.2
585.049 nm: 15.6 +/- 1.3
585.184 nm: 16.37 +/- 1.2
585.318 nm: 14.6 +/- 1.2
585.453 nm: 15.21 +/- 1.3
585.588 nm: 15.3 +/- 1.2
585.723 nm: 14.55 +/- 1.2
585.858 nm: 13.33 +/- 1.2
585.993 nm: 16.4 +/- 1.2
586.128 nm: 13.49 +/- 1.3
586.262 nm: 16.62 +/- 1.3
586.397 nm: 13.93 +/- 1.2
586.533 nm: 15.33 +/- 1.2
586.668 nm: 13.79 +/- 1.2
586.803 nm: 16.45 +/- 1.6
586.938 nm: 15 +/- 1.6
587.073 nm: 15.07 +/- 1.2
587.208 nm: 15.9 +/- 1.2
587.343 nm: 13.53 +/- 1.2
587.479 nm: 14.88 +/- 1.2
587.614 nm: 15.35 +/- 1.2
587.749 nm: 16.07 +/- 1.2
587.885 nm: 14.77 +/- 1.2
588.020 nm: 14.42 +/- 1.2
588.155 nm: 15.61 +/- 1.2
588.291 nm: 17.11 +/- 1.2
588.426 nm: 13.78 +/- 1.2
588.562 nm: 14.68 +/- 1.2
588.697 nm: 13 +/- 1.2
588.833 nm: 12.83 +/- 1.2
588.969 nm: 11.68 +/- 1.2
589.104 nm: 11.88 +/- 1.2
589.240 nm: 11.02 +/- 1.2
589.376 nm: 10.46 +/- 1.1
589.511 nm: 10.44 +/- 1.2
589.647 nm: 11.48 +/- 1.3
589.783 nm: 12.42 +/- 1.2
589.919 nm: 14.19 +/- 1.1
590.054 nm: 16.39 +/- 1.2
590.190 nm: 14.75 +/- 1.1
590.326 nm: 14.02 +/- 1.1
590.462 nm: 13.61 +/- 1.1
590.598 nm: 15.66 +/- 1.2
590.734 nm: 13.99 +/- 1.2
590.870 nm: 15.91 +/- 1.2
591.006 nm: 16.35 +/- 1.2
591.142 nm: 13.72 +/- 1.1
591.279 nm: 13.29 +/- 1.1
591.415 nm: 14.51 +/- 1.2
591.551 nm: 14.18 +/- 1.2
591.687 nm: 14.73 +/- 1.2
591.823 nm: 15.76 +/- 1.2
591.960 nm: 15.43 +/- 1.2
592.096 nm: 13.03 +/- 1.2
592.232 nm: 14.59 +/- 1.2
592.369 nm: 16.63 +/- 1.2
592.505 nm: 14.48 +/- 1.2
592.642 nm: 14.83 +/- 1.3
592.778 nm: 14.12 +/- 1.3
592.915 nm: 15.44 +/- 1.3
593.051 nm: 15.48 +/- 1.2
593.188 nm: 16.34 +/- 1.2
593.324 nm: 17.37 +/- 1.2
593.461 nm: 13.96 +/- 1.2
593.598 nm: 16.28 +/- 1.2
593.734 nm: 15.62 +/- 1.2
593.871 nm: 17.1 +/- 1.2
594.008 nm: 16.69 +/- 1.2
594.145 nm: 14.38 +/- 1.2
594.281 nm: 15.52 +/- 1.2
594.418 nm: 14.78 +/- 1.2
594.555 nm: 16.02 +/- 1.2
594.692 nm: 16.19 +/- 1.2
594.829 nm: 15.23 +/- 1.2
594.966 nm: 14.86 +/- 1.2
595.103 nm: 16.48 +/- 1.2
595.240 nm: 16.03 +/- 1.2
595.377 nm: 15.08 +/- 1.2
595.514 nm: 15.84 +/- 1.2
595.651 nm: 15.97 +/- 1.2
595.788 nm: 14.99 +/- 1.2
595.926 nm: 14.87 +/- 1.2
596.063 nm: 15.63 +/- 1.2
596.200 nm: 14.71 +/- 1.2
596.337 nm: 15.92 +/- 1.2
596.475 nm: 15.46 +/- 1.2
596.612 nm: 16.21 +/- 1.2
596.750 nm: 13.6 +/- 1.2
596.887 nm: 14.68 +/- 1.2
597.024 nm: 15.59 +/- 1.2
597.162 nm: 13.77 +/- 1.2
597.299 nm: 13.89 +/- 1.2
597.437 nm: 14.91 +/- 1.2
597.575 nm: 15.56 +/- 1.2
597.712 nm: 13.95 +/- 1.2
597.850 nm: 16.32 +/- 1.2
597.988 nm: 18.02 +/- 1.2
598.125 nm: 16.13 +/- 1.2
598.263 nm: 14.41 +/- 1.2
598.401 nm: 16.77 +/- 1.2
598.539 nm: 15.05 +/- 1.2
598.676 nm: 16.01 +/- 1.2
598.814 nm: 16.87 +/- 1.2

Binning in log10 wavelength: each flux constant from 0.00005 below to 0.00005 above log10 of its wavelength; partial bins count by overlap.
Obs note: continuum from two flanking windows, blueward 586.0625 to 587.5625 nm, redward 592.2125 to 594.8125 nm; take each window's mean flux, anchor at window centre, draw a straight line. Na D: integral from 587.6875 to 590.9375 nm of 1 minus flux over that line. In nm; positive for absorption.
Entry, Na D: 0.303 nm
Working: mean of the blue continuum 14.9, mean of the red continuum 15.6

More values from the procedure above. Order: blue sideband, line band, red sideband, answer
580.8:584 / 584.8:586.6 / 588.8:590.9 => -0.06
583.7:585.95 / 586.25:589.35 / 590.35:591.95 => 0.14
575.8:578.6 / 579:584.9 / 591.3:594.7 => -0.26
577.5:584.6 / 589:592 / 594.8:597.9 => 0.29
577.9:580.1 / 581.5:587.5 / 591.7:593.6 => -0.21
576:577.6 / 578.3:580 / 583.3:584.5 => 0.07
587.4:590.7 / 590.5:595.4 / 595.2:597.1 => -0.22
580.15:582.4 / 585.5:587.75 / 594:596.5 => 0.11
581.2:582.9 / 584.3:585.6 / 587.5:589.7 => -0.07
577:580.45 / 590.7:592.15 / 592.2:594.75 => 0.08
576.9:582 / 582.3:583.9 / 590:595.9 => -0.08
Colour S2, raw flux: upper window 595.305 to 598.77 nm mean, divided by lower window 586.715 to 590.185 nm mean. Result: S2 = 1.10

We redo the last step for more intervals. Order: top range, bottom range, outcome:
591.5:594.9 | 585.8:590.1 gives 1.09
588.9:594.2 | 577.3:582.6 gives 0.94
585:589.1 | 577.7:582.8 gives 0.96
